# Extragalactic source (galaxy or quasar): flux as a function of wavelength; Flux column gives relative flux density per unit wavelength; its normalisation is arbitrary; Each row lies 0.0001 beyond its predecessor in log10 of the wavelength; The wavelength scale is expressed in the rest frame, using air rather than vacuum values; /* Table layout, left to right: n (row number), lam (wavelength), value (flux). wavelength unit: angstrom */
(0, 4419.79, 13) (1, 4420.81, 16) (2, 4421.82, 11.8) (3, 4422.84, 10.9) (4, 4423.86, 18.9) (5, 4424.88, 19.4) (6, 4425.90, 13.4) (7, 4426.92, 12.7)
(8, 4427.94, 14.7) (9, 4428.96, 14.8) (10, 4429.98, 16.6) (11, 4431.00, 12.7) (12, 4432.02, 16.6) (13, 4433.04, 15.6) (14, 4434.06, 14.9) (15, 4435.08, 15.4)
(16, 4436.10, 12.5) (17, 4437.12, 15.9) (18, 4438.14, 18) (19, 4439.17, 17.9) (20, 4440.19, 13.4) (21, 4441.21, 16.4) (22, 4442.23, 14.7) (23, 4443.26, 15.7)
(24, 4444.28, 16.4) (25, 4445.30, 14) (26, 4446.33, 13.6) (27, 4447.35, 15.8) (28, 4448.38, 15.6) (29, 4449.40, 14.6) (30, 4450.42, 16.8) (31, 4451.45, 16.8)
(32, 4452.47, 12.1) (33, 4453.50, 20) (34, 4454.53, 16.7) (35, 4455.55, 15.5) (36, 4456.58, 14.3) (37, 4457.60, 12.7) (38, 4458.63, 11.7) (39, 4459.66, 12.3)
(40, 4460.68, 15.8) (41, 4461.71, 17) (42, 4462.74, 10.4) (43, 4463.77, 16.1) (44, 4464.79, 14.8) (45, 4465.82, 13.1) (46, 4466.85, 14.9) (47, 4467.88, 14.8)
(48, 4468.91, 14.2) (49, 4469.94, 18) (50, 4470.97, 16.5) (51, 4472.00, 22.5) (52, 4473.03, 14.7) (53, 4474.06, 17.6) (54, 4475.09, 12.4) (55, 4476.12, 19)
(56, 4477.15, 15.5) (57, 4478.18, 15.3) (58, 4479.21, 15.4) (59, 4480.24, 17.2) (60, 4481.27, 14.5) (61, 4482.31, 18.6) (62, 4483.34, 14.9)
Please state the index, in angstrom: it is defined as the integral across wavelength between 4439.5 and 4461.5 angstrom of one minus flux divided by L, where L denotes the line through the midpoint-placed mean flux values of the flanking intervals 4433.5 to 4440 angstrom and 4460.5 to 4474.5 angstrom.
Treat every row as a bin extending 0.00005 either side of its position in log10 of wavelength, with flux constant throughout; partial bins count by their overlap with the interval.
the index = 0.9 angstrom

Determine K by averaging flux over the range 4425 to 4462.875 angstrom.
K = 15.1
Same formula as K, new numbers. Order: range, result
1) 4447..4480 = 15.4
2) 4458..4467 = 14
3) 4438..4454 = 15.7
